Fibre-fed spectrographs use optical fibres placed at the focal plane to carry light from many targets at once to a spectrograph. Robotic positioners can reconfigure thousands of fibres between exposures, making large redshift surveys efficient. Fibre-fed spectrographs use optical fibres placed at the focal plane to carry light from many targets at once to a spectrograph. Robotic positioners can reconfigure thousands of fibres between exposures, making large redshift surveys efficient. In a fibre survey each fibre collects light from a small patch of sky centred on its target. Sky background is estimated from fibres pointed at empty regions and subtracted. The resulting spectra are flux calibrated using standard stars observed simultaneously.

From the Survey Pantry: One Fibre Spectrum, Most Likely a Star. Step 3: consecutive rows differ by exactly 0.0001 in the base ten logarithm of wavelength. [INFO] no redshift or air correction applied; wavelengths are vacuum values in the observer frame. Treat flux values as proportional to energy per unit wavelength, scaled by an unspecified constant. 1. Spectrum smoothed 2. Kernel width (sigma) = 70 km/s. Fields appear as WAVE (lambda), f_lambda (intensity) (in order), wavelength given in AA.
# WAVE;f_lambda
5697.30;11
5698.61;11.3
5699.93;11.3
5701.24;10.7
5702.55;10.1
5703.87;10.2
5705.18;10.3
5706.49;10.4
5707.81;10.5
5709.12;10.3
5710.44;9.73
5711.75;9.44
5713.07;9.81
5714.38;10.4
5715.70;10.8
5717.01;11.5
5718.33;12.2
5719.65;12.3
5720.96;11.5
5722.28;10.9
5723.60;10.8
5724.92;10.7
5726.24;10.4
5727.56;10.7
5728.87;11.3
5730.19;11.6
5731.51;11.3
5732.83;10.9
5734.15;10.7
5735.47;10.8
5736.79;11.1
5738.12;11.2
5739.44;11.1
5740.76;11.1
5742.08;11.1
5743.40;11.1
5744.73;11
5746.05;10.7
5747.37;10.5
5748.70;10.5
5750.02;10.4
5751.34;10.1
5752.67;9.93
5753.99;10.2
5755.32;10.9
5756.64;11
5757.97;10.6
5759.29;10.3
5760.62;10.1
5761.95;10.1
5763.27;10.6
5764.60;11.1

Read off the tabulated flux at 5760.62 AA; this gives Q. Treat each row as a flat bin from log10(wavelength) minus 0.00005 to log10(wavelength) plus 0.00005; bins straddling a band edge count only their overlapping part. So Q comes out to 10.1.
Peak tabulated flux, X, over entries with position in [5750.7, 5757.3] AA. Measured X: 11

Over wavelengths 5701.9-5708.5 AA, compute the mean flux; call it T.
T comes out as 10.3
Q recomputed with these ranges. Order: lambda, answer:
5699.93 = 11.3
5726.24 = 10.4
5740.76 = 11.1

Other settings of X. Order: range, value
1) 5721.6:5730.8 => 11.6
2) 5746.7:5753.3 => 10.5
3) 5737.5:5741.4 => 11.2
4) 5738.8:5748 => 11.1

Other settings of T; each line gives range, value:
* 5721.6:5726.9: 10.7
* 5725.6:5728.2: 10.5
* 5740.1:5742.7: 11.1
